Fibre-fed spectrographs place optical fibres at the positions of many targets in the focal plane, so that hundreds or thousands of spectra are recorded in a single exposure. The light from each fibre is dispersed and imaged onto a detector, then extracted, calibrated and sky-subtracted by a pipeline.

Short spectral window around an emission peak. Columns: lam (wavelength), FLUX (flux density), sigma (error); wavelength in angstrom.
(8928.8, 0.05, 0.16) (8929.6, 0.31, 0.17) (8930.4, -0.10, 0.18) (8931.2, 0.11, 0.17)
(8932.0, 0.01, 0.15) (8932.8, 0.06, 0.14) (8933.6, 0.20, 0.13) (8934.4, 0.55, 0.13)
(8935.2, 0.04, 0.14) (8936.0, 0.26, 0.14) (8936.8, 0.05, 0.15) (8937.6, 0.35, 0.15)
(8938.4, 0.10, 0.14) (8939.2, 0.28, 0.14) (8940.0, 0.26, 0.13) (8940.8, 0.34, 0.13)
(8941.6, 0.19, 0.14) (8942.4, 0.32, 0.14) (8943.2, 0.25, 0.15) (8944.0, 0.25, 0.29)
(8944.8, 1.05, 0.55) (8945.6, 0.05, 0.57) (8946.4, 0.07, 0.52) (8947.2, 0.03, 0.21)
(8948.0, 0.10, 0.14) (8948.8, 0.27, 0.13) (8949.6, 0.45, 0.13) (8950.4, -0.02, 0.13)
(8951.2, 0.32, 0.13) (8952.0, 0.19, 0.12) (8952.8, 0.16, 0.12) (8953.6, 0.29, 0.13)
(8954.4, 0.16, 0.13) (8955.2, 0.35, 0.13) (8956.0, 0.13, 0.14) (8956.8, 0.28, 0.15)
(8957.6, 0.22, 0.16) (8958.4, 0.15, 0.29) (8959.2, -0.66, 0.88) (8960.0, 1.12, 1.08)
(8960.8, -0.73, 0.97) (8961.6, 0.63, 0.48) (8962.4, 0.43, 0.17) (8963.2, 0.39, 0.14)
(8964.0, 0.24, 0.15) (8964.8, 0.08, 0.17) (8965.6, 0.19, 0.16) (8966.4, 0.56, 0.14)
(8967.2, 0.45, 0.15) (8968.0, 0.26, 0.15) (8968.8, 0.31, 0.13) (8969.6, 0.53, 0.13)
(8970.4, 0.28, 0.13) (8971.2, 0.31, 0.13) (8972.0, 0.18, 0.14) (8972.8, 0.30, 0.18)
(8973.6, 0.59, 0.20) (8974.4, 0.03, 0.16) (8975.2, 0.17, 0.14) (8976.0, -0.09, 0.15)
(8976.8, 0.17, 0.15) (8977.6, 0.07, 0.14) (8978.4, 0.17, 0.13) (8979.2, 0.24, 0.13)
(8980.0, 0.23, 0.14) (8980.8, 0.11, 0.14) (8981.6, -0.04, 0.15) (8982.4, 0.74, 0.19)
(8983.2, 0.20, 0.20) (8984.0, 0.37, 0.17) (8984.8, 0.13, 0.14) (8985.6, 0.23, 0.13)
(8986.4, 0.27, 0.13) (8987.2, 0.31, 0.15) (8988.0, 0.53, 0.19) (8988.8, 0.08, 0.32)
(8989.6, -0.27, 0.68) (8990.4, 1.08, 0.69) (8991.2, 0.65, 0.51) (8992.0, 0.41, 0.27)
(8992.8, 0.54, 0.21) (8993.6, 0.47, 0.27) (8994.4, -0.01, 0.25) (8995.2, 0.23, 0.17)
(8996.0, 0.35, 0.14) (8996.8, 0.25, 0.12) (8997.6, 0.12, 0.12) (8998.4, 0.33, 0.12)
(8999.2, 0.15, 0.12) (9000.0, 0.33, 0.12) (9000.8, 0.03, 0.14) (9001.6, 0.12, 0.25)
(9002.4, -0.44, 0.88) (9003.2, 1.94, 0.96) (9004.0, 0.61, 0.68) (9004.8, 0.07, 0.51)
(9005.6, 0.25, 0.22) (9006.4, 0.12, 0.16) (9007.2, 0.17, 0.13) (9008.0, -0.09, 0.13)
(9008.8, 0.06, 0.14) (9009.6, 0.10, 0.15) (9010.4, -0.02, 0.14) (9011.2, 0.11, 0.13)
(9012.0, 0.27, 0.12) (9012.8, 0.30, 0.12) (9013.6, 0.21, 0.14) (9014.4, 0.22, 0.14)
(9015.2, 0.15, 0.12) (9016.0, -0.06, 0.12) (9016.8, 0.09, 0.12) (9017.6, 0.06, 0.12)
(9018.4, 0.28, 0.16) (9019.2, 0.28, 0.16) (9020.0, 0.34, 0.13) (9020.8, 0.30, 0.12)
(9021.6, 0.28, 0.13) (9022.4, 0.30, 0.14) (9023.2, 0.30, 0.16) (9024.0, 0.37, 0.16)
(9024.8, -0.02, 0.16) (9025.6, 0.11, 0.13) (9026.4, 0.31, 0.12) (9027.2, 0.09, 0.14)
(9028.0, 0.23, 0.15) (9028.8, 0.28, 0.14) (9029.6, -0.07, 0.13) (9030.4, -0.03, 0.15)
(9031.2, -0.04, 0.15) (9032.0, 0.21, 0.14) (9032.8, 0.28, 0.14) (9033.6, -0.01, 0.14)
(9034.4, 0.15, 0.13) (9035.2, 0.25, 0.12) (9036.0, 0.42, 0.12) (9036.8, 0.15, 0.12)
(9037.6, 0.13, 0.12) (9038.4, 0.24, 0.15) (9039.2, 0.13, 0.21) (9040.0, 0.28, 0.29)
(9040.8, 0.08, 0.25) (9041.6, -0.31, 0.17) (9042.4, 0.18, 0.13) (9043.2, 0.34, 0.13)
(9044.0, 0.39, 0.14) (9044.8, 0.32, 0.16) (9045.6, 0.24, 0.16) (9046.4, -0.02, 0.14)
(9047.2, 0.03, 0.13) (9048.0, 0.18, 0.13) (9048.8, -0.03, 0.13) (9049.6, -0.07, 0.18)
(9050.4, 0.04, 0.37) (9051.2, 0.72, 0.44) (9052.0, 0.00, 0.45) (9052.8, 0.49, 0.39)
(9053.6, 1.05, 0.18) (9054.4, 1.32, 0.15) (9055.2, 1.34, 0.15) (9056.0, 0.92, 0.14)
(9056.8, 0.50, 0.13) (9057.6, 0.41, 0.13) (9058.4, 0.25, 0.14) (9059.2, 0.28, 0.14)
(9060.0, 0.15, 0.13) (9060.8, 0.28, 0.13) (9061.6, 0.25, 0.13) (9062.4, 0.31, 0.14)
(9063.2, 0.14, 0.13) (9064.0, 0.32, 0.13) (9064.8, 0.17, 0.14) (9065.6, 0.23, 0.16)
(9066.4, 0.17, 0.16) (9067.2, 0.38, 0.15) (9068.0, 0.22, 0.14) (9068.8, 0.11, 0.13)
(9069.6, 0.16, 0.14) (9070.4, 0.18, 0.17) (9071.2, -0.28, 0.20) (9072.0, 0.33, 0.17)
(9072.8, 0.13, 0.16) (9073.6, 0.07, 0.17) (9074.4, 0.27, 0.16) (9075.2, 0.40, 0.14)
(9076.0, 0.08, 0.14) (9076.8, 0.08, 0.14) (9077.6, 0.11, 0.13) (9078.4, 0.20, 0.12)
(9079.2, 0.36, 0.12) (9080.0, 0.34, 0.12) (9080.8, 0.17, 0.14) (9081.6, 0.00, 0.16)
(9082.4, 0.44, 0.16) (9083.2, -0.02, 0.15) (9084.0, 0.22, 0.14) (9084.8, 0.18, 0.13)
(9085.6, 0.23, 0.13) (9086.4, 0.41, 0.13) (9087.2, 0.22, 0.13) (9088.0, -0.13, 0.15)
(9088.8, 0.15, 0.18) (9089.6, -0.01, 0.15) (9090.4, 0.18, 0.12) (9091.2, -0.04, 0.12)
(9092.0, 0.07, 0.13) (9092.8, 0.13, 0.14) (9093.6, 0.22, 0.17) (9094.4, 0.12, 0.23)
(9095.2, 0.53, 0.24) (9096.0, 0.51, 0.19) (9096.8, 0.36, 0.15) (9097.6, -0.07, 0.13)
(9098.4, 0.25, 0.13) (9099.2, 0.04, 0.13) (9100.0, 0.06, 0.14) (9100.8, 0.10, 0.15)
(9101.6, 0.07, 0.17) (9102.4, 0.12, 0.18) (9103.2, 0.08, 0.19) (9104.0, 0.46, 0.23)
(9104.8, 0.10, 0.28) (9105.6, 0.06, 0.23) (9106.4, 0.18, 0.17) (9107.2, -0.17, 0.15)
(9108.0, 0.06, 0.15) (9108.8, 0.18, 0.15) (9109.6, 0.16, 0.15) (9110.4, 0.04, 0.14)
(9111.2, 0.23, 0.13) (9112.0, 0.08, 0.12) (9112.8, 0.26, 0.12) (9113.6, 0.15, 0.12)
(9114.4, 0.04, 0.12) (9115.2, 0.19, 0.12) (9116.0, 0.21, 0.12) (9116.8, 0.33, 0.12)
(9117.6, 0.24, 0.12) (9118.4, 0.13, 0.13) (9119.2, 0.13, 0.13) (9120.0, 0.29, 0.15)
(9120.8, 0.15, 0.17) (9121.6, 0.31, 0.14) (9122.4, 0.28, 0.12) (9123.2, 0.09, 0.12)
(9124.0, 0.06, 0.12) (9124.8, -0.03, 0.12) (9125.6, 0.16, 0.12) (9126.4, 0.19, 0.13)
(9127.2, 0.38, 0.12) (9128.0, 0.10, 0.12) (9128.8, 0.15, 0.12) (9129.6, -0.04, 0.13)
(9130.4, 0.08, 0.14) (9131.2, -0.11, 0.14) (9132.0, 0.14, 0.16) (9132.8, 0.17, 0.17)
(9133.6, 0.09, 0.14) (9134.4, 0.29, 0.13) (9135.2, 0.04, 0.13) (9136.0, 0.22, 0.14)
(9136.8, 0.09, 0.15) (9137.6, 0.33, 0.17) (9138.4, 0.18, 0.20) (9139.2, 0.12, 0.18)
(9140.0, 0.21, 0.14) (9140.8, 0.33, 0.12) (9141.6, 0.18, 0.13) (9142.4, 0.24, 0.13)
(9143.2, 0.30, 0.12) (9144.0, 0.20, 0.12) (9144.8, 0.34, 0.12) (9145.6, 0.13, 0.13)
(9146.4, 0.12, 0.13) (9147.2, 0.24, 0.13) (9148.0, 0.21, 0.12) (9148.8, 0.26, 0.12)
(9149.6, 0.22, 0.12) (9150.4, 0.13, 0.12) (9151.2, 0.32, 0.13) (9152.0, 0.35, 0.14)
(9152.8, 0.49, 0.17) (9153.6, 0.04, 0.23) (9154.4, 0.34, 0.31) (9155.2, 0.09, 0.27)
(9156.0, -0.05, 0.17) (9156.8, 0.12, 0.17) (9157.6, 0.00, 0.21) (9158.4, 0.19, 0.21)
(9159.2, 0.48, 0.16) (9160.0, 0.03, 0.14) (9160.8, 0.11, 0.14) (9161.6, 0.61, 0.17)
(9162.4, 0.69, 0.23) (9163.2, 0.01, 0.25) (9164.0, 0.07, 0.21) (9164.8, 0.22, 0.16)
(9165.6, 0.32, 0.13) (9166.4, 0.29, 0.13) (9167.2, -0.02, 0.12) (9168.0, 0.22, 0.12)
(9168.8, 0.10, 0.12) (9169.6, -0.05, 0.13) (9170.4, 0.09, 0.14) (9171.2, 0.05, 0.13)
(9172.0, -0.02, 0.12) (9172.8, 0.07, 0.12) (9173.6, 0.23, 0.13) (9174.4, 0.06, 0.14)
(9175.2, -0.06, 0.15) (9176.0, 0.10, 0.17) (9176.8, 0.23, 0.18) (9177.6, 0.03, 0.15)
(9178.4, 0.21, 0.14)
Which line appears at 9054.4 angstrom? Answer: [O III]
